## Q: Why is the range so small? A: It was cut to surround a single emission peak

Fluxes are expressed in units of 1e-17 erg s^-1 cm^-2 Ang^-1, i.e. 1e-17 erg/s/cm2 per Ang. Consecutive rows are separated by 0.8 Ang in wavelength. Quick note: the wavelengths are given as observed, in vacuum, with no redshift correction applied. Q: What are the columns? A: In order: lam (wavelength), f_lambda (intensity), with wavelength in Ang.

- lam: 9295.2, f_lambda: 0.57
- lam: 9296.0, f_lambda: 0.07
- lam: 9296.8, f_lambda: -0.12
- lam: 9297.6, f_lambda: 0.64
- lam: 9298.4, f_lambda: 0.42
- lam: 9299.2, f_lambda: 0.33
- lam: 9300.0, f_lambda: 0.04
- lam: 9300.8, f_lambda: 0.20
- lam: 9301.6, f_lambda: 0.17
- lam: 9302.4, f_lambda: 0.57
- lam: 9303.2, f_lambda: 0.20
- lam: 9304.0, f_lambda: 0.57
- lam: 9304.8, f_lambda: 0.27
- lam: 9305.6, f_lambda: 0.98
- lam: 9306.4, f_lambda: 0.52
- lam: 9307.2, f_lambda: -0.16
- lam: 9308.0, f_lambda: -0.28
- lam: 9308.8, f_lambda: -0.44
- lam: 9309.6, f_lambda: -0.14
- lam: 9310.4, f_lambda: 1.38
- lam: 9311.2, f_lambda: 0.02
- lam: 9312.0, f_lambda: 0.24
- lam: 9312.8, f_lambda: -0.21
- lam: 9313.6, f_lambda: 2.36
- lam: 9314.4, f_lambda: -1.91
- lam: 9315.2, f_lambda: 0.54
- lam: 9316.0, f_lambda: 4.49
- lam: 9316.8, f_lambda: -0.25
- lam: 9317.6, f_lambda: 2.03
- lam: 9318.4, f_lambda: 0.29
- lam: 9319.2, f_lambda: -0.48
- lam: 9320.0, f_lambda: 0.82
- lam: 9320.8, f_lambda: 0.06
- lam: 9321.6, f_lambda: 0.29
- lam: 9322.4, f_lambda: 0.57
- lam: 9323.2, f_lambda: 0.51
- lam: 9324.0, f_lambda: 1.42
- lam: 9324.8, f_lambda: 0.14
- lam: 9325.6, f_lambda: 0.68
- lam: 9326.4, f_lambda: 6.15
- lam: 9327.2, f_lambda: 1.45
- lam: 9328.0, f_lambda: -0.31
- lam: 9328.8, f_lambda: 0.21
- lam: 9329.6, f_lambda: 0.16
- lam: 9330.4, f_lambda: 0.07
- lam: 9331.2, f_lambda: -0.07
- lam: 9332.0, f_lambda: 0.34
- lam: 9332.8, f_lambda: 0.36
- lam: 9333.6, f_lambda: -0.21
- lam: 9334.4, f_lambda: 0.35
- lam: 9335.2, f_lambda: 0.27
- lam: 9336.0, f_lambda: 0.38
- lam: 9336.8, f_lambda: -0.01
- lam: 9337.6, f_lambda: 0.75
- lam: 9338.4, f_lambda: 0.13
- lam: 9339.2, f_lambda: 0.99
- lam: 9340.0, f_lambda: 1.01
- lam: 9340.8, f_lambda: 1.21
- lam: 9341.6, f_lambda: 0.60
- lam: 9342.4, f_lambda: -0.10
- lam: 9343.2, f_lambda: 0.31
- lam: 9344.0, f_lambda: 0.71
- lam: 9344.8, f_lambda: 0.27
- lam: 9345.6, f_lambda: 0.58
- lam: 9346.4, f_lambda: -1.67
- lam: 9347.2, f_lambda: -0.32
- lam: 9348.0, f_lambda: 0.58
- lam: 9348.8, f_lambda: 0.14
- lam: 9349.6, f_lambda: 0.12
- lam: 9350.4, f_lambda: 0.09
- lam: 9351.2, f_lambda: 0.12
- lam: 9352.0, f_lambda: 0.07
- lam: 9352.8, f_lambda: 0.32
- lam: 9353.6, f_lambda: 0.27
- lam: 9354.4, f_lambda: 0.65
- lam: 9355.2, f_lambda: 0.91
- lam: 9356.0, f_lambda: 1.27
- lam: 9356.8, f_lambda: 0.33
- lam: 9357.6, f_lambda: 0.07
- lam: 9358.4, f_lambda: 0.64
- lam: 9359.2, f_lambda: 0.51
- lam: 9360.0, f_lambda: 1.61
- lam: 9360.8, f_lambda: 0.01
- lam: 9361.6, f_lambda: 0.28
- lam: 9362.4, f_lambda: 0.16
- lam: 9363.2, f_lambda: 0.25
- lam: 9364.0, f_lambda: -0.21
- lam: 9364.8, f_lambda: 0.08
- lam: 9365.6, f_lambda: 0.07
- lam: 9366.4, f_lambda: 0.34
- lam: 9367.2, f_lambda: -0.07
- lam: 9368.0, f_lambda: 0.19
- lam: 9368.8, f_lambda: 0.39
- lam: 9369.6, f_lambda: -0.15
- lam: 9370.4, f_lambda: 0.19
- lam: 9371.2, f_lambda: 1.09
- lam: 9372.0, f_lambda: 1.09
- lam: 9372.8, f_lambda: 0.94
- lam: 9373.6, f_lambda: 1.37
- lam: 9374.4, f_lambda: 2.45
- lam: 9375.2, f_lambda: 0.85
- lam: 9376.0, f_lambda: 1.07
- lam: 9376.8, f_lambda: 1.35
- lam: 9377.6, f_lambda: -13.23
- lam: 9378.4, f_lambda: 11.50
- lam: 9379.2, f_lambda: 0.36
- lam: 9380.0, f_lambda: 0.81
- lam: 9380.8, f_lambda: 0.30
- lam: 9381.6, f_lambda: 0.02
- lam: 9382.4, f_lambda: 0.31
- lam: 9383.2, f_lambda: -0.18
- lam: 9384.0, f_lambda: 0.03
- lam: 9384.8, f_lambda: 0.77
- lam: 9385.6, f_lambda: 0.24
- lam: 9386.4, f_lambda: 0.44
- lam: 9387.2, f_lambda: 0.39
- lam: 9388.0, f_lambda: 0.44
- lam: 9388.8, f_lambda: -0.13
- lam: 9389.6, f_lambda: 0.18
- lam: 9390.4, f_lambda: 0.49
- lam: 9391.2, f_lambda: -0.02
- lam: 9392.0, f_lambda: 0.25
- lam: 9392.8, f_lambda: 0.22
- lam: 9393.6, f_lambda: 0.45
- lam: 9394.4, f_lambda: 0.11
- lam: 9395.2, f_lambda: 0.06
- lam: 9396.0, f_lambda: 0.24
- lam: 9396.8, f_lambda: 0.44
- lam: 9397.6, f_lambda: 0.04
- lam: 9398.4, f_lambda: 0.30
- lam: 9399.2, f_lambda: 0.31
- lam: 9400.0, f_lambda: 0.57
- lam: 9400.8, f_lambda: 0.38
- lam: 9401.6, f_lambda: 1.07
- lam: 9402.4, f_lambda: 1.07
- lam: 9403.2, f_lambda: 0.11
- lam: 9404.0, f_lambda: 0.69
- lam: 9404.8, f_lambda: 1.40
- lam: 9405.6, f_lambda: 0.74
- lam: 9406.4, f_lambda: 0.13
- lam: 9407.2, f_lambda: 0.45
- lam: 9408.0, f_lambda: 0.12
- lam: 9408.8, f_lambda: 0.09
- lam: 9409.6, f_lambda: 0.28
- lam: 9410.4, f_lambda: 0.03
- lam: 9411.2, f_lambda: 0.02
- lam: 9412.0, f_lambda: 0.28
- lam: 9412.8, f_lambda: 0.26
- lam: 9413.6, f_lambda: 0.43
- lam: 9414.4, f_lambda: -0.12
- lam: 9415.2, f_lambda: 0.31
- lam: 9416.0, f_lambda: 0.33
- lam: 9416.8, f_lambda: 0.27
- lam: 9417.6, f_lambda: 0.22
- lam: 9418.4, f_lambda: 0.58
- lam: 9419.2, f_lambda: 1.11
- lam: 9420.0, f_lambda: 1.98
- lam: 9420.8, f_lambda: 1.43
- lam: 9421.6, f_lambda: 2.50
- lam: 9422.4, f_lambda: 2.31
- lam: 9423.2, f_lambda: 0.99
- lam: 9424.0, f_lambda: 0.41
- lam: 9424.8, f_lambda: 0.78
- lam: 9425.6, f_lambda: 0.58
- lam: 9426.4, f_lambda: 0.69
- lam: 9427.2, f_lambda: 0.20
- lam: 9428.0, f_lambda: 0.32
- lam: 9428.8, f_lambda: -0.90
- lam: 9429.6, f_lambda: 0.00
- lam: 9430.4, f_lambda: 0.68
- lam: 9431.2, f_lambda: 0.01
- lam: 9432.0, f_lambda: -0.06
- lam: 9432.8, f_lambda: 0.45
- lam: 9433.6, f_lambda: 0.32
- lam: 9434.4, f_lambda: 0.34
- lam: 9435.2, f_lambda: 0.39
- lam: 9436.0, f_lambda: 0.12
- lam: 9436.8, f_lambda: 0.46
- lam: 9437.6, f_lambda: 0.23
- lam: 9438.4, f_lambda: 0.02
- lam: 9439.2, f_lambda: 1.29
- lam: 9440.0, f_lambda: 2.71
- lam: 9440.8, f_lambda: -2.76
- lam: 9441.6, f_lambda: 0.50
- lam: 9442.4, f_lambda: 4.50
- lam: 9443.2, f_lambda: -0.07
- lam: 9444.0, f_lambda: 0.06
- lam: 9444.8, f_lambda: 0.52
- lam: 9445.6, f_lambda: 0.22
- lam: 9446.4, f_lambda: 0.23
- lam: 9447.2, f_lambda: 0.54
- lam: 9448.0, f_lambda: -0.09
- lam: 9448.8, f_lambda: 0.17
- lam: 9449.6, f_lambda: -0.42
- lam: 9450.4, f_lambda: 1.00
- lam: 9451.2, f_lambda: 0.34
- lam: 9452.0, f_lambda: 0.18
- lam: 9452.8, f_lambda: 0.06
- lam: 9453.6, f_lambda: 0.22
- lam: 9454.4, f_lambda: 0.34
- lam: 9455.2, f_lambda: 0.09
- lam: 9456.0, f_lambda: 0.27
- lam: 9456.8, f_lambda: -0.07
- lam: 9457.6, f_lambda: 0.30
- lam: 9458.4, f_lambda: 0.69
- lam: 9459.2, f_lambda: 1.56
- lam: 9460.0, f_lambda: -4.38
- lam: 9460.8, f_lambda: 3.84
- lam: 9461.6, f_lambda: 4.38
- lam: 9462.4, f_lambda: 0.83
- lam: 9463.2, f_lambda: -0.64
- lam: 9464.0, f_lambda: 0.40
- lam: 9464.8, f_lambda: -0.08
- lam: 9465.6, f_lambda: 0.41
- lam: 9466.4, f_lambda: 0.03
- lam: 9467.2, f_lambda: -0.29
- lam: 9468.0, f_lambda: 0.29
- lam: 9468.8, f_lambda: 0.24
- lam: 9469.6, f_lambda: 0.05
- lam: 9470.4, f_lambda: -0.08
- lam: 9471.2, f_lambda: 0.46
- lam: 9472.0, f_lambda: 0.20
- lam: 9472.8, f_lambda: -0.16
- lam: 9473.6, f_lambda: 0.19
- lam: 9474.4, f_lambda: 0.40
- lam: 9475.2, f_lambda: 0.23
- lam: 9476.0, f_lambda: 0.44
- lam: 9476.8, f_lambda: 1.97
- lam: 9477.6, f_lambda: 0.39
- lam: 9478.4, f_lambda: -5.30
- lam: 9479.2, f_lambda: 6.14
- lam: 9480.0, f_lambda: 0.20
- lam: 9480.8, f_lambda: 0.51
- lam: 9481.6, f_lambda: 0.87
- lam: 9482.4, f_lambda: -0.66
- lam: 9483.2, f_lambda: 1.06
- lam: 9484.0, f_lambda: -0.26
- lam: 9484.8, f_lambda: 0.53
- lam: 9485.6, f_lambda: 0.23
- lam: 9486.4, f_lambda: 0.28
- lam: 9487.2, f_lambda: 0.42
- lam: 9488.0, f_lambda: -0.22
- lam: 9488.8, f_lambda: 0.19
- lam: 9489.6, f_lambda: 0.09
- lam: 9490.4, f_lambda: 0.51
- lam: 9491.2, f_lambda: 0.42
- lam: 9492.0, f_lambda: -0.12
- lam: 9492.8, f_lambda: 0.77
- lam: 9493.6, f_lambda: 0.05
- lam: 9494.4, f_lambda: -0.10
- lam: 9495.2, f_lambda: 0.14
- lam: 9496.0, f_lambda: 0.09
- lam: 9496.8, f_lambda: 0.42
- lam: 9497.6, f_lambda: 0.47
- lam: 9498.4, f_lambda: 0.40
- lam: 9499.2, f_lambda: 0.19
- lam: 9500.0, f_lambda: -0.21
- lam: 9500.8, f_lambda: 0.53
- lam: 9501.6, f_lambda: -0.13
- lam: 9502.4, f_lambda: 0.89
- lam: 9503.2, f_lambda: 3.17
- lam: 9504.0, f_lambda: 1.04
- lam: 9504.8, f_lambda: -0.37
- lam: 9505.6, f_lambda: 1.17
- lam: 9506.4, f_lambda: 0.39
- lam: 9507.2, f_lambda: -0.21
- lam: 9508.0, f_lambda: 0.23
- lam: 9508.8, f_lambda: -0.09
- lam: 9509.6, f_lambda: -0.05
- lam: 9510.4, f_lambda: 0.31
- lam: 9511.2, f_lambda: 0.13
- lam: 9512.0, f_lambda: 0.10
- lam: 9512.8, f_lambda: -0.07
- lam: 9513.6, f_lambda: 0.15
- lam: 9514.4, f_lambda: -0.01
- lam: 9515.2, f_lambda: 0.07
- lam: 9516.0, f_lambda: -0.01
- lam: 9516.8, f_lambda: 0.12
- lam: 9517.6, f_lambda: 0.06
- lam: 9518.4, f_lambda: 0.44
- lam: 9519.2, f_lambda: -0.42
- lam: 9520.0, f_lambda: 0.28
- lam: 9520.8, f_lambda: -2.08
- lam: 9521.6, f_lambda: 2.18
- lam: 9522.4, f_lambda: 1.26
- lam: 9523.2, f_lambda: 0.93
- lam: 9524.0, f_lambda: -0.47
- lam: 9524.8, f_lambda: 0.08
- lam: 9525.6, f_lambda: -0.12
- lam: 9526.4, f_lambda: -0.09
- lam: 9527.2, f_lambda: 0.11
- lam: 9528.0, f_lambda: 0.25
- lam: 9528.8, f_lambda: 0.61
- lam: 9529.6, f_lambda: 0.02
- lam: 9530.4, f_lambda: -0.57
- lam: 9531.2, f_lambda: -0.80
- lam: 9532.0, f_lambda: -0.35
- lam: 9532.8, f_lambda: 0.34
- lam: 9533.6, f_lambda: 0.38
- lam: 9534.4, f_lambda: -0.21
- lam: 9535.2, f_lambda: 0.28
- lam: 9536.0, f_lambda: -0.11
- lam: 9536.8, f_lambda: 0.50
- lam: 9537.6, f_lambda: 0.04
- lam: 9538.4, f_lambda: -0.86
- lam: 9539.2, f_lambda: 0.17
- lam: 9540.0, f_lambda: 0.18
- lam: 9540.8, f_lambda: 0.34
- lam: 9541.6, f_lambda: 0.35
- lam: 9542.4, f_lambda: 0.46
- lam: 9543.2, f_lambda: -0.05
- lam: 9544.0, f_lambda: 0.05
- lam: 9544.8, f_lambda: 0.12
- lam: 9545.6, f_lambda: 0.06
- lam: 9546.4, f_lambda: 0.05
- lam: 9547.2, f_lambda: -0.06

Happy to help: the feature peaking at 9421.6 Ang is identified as H-beta 4861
